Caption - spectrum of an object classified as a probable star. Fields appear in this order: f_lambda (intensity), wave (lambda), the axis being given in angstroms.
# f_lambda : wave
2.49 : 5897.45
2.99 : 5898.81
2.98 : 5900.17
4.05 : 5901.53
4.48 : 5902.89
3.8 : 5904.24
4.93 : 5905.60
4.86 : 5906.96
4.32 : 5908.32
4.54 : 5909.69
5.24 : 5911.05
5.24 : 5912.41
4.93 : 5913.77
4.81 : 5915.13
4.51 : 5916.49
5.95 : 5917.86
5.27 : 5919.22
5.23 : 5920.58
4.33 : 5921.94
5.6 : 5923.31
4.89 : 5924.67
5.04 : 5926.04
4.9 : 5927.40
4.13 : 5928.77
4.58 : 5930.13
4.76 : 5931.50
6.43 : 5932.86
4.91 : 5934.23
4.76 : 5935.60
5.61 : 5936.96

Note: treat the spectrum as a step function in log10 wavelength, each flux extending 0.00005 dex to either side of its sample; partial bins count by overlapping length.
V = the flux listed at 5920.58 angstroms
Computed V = 5.23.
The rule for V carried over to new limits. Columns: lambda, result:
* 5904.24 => 3.8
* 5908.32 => 4.32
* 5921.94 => 4.33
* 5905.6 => 4.93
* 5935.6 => 4.76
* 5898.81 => 2.99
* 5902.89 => 4.48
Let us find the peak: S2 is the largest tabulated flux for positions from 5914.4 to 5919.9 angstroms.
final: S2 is 5.95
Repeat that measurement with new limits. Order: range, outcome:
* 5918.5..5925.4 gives 5.6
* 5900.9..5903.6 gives 4.48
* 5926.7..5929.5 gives 4.9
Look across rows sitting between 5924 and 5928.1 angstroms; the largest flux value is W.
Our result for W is 5.04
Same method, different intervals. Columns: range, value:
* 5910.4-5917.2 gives 5.24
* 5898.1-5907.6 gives 4.93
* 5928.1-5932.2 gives 4.76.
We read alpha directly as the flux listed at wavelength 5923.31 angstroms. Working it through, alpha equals 5.6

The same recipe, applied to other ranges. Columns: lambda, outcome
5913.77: 4.93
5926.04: 5.04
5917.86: 5.95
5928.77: 4.13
